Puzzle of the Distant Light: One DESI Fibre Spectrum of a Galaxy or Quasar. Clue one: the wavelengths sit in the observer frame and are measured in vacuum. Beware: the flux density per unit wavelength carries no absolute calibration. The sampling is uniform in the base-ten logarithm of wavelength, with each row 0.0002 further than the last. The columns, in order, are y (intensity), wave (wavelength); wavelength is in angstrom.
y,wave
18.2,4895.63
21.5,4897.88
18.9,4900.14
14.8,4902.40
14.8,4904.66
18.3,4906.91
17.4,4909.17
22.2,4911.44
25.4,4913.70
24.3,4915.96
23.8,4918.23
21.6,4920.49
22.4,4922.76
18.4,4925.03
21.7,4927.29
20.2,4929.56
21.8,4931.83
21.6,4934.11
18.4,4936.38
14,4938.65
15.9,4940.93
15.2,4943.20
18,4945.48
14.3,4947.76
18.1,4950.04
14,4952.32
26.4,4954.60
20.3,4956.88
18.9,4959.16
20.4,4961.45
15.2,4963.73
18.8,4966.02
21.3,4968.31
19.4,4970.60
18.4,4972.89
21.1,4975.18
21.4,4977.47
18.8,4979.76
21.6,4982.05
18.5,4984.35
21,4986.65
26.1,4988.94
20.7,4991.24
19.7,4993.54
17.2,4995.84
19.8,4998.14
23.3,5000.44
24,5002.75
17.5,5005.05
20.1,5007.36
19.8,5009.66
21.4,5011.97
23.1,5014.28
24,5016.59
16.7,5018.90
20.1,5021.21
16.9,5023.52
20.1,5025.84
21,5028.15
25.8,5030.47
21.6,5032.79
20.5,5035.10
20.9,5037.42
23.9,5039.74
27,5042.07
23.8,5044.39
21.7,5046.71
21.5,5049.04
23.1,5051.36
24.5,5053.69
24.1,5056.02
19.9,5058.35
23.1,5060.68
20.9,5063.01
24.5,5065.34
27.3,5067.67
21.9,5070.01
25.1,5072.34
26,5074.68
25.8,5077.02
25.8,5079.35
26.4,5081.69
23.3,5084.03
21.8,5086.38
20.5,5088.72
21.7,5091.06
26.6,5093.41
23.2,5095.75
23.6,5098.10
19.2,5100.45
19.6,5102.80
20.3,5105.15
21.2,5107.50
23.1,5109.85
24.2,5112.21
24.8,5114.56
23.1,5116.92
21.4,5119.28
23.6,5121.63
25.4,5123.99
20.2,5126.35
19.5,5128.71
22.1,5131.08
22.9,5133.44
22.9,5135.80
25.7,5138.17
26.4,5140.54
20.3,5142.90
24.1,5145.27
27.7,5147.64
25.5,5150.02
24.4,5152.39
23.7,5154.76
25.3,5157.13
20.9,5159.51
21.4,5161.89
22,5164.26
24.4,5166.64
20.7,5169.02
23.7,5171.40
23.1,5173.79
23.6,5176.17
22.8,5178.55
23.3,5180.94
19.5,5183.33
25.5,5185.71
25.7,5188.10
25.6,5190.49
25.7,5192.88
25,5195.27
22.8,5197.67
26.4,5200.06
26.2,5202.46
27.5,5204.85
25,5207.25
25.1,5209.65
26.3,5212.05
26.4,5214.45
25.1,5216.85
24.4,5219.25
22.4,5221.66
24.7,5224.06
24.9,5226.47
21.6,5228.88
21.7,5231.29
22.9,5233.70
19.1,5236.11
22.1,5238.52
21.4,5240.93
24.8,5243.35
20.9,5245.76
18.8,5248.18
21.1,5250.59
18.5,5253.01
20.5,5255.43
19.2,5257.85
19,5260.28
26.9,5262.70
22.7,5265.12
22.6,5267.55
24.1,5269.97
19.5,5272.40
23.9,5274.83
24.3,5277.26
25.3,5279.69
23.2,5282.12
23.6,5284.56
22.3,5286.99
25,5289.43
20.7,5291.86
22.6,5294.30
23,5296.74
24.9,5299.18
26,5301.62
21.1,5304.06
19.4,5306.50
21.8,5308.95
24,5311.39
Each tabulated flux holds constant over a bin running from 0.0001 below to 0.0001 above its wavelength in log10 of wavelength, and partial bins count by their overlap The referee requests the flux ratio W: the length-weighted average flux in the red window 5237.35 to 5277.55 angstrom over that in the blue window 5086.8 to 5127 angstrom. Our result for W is 0.97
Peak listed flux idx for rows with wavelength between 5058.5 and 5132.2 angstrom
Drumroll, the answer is 27.3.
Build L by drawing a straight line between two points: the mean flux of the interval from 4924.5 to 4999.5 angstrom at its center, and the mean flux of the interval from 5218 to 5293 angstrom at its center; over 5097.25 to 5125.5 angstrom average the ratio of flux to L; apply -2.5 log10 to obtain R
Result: -0.08 mag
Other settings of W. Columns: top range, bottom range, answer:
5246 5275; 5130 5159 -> 0.88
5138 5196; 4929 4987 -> 1.26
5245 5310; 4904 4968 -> 1.15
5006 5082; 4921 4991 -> 1.16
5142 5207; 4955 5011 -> 1.19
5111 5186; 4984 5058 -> 1.08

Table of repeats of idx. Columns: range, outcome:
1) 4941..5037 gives 26.4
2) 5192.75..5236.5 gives 27.5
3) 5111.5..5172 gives 27.7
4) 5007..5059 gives 27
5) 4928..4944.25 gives 21.8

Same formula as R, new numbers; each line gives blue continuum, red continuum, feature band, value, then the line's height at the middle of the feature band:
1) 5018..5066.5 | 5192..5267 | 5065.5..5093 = -0.09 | 22.2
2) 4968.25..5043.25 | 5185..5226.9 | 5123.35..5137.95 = 0.07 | 23.7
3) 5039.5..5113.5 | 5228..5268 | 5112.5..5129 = 0.00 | 22.8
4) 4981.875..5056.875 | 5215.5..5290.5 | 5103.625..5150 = -0.06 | 22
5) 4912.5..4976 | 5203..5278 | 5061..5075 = -0.15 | 21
